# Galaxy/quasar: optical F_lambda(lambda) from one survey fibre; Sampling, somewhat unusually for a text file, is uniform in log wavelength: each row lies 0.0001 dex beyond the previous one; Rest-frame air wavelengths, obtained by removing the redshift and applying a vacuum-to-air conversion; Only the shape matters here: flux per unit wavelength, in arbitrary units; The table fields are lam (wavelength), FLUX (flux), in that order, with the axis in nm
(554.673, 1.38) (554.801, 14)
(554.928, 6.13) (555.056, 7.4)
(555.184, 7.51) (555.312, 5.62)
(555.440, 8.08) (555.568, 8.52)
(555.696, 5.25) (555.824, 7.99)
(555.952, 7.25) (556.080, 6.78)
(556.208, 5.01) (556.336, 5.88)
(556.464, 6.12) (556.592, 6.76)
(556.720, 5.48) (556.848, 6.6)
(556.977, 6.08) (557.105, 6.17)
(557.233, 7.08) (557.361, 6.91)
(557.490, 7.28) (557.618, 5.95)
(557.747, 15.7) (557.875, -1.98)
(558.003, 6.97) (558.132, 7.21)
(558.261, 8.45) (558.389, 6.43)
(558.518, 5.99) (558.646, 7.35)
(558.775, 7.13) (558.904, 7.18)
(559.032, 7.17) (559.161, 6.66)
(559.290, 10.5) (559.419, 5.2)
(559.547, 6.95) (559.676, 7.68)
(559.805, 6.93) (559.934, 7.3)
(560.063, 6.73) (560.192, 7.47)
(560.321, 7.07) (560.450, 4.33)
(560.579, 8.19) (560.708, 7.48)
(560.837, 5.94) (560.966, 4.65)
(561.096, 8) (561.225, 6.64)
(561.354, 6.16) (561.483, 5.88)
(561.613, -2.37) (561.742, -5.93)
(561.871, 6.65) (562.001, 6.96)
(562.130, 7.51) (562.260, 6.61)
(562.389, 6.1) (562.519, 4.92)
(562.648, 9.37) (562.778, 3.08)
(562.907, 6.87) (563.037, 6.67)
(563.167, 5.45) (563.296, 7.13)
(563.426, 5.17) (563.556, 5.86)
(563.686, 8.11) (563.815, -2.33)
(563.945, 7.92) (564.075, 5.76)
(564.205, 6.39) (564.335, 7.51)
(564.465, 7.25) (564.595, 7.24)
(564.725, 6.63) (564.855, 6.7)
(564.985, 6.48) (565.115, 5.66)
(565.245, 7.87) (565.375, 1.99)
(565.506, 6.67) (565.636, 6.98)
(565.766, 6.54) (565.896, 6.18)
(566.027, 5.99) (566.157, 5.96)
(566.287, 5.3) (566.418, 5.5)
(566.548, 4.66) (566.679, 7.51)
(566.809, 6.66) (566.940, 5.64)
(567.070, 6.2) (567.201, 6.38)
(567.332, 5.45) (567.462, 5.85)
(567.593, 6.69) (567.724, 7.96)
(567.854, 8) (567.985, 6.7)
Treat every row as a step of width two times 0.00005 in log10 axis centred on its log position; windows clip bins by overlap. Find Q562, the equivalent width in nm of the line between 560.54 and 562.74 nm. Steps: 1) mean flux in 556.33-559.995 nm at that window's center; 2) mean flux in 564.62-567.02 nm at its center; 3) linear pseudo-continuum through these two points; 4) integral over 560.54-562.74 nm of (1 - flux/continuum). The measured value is 0.378 nm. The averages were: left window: 6.88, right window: 6.07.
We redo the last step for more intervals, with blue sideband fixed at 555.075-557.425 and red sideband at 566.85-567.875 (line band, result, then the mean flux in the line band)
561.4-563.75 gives 0.47 nm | 5.23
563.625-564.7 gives 0.08 nm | 6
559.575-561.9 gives 0.38 nm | 5.49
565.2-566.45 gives 0.12 nm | 5.87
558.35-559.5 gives -0.09 nm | 7.08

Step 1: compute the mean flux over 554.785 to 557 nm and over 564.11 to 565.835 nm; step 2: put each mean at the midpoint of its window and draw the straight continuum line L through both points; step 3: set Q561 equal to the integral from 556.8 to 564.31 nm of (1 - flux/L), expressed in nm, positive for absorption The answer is 0.53 nm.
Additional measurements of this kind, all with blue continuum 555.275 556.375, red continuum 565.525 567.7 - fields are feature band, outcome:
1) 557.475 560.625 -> -0.22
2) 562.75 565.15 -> 0.10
